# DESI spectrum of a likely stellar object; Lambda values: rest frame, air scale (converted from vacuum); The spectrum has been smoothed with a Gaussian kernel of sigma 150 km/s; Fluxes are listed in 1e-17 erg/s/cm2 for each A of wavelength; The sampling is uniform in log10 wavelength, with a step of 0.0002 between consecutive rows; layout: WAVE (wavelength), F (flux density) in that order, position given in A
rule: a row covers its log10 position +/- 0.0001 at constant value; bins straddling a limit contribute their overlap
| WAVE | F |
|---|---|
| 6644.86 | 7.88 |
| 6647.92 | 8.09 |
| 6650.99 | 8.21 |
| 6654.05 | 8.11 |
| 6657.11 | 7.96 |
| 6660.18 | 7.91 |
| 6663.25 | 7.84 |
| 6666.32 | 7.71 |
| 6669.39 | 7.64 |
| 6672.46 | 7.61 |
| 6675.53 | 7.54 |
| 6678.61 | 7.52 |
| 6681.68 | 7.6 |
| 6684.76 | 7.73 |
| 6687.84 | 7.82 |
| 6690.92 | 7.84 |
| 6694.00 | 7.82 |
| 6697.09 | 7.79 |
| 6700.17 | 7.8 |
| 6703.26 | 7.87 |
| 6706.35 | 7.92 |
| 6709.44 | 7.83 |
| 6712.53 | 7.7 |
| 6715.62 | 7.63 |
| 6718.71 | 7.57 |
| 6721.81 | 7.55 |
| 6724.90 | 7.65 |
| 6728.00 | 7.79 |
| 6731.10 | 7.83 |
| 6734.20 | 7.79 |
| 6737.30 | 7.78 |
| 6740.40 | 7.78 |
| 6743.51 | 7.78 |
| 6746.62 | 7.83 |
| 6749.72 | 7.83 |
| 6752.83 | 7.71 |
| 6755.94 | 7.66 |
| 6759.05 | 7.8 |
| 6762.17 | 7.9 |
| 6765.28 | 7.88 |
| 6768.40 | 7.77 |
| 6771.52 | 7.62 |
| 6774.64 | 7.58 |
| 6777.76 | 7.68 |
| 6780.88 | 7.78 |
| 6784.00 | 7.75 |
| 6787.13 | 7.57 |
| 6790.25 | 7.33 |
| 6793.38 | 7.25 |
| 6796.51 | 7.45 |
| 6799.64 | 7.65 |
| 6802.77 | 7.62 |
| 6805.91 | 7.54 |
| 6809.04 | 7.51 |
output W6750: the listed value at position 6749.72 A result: 7.83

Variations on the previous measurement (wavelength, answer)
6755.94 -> 7.66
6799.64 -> 7.65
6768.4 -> 7.77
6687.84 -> 7.82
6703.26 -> 7.87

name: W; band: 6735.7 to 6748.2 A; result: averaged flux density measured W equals 7.8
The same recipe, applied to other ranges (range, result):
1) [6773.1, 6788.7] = 7.68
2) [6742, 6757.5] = 7.76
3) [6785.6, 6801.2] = 7.45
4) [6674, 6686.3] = 7.6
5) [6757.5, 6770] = 7.83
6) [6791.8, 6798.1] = 7.35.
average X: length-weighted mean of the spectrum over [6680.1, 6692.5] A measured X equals 7.75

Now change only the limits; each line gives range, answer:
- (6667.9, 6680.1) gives 7.58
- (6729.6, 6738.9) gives 7.8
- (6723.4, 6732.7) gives 7.76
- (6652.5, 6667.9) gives 7.91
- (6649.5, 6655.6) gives 8.17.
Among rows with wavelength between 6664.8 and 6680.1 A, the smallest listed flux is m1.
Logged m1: 7.52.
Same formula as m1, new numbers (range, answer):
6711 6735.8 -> 7.55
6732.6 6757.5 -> 7.66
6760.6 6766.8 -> 7.88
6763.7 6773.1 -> 7.62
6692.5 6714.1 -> 7.7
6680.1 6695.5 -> 7.6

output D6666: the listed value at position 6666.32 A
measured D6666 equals 7.71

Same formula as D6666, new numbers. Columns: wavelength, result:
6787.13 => 7.57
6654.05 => 8.11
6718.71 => 7.57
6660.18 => 7.91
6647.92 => 8.09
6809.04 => 7.51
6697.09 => 7.79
